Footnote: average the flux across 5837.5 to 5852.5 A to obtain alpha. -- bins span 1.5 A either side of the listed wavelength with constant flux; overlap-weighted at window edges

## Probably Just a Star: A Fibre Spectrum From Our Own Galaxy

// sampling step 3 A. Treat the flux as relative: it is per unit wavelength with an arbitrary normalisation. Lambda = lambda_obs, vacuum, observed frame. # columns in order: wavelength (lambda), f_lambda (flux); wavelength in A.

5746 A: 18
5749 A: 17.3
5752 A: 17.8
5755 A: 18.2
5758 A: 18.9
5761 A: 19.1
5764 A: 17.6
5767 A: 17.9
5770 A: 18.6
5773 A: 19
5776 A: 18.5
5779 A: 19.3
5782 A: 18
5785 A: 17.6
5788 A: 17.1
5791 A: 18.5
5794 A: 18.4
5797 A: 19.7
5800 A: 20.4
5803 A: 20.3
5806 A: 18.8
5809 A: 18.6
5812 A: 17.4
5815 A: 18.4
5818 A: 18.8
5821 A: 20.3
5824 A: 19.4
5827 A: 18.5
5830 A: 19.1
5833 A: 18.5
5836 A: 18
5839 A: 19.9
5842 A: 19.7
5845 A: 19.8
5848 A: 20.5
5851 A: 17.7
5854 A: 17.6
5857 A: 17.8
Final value 19.5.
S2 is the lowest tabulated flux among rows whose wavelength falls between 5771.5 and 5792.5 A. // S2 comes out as 17.1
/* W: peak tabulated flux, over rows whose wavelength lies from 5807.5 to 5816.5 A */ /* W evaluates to 18.6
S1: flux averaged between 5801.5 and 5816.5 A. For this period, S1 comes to 18.7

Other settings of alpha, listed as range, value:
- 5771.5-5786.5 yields 18.5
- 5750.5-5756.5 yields 18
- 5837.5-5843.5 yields 19.8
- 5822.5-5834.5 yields 18.9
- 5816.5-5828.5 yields 19.2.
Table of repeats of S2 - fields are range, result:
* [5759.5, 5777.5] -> 17.6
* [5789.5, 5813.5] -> 17.4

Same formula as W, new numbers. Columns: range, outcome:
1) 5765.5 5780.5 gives 19.3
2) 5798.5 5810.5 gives 20.4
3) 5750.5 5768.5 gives 19.1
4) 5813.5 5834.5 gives 20.3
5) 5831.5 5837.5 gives 18.5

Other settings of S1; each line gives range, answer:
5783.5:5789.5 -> 17.4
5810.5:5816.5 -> 17.9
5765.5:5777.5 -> 18.5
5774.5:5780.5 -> 18.9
